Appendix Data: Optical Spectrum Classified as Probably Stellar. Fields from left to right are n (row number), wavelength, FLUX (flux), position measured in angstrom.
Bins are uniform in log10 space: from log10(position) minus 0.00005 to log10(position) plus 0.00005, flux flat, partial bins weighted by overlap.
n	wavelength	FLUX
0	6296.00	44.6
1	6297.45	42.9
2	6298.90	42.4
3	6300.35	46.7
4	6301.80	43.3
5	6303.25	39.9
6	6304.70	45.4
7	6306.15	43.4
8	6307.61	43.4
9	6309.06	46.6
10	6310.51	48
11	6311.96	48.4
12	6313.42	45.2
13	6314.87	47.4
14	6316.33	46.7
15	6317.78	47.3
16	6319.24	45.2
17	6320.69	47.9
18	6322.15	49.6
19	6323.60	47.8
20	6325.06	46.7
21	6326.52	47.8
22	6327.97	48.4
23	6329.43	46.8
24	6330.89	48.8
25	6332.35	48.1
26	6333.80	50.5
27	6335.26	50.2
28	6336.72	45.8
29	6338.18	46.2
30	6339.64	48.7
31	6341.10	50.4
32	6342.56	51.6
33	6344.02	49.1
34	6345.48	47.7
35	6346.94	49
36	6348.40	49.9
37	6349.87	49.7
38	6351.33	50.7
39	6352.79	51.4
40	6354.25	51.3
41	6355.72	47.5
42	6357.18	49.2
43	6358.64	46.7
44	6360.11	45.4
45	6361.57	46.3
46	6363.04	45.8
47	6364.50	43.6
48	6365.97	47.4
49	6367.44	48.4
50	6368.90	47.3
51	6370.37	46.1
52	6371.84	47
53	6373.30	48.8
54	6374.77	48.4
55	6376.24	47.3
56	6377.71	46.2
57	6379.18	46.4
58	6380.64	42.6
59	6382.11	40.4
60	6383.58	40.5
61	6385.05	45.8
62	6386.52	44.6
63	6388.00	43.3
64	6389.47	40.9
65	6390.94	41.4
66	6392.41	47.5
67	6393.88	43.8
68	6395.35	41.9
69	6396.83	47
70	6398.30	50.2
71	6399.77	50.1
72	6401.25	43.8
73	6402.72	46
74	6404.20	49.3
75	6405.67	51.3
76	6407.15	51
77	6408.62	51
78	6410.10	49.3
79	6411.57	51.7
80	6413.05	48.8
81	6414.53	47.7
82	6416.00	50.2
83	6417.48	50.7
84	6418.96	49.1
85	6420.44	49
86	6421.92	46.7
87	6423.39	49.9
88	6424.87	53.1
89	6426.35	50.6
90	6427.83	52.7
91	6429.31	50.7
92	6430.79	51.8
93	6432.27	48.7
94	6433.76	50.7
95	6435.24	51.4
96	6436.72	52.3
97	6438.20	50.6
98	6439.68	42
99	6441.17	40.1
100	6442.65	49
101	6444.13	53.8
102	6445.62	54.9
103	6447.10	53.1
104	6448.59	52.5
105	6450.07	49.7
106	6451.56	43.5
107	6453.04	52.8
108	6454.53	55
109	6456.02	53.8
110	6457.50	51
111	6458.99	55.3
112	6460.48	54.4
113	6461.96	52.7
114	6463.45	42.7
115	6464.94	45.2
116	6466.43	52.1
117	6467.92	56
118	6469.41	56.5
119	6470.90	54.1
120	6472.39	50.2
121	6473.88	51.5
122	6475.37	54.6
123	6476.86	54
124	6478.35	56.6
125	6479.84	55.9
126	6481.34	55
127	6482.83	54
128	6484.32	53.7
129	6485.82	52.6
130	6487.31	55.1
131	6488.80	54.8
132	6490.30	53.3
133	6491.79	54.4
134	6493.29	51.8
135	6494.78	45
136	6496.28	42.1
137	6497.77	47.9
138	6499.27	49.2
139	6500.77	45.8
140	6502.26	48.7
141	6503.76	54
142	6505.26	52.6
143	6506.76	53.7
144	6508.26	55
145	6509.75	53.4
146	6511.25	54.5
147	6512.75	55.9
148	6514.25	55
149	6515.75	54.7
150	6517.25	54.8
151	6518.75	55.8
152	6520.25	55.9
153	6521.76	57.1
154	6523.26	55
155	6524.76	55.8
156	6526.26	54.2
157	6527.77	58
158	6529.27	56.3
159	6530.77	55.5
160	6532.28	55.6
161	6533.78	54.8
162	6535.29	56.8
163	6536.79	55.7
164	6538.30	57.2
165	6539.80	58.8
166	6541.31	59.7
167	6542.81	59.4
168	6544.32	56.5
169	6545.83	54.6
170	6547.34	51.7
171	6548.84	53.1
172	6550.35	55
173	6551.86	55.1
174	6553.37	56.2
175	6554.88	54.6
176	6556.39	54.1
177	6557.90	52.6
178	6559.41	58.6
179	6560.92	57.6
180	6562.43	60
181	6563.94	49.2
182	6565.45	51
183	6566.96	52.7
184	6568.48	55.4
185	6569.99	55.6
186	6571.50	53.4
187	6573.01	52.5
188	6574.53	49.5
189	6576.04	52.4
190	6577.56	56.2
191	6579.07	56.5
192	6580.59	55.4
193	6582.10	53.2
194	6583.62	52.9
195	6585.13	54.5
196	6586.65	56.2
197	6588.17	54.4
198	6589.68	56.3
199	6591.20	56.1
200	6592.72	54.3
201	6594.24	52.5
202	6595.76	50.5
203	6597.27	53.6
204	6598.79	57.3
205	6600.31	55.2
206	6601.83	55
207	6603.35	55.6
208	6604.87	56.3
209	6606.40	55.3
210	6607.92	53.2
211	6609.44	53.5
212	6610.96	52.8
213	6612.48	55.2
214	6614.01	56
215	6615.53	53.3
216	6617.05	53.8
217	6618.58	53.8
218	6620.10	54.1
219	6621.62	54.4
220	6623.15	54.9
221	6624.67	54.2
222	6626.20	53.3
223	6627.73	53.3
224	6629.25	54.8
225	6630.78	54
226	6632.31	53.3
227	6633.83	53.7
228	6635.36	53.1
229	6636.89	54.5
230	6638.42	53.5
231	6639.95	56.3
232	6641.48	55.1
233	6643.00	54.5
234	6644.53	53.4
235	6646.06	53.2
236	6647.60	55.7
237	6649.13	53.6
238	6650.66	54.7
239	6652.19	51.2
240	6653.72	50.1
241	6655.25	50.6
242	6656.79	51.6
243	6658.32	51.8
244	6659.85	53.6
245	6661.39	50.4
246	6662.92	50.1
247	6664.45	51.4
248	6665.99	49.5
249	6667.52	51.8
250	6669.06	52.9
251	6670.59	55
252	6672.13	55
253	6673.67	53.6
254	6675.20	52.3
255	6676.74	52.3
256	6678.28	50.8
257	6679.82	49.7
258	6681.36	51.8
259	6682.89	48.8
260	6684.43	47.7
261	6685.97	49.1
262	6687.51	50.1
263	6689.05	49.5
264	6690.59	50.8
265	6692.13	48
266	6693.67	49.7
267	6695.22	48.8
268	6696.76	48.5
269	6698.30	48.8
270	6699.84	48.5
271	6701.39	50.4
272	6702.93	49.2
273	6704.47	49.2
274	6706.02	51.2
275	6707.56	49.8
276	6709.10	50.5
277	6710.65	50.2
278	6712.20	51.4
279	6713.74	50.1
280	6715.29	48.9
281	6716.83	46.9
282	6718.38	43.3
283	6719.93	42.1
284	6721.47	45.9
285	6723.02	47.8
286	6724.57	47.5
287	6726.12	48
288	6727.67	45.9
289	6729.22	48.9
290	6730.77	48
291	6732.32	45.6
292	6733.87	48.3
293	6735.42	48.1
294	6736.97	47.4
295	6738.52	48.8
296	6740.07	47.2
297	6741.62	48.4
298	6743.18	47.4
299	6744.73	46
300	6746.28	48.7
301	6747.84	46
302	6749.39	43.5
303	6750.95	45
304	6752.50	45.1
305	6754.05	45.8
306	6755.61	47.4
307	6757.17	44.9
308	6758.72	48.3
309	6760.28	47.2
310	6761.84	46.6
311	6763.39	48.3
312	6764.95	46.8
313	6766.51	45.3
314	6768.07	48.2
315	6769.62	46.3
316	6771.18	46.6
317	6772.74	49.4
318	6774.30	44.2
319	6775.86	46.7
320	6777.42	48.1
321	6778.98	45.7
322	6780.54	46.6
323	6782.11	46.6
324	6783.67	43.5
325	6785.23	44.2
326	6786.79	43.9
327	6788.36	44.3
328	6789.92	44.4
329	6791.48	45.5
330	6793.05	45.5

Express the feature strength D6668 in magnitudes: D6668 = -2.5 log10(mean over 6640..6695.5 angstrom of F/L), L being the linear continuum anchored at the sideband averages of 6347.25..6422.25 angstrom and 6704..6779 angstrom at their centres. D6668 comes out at -0.10 mag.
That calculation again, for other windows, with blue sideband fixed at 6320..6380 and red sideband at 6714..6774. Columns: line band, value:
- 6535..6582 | -0.16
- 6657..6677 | -0.11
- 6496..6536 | -0.13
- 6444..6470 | -0.09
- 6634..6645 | -0.15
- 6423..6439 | -0.07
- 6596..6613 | -0.16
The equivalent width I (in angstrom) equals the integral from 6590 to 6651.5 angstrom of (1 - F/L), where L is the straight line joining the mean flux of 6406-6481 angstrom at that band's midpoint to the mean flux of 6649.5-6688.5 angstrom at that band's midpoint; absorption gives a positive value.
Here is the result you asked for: -3.5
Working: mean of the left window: 51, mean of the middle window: 54.3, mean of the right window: 51.5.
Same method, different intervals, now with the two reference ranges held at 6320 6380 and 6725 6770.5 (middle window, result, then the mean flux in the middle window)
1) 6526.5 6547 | -3.93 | 56.6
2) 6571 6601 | -4.26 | 54.2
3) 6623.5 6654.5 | -4.28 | 53.8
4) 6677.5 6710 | -1.70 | 49.6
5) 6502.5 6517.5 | -2.05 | 54.2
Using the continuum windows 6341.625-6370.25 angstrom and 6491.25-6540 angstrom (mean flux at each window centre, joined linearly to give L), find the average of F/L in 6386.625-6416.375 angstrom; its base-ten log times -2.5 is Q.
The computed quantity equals 0.058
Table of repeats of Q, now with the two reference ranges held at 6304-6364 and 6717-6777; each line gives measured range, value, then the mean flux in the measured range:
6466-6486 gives -0.14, 54.1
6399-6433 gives -0.05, 49.7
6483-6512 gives -0.09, 51.5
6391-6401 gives 0.03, 46.2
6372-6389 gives 0.07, 44.9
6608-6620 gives -0.15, 54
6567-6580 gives -0.14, 53.9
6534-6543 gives -0.22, 57.7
